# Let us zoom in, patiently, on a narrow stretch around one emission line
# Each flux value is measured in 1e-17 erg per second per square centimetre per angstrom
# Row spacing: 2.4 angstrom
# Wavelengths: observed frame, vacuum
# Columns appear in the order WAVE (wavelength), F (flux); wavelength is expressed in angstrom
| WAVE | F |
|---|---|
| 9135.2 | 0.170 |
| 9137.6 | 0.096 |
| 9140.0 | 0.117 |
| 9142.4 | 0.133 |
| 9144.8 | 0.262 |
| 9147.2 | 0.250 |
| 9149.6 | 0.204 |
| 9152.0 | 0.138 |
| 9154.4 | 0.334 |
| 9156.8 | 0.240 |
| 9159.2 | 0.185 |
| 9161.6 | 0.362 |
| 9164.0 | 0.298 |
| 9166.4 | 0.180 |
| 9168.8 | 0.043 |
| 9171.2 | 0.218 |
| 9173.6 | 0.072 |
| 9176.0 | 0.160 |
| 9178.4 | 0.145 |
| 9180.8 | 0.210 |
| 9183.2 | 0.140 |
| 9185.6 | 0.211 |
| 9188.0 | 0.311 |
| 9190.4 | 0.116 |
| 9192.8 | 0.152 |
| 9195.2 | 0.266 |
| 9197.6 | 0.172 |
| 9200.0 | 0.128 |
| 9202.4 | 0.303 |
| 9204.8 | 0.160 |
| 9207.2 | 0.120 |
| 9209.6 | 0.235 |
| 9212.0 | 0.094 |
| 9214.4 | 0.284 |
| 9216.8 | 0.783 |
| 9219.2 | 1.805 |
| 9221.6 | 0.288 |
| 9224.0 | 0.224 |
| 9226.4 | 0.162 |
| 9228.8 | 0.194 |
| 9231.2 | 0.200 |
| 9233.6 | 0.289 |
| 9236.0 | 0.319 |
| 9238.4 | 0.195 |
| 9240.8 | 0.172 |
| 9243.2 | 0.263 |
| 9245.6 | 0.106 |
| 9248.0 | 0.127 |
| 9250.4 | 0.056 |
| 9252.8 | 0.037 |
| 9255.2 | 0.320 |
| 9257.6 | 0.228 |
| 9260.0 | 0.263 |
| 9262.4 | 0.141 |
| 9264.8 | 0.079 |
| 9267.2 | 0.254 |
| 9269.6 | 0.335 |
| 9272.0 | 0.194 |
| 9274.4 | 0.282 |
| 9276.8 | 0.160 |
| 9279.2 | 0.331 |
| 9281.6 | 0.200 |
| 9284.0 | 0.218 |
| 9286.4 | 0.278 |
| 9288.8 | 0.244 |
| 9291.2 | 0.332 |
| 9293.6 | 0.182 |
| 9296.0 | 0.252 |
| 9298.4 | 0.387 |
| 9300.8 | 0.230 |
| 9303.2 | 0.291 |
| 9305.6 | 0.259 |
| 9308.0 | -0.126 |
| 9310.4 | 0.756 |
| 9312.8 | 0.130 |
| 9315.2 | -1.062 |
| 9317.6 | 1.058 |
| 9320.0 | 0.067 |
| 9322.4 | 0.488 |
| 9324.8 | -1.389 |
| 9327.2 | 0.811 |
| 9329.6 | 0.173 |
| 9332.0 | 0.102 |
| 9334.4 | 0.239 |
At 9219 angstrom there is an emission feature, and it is H-beta 4861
